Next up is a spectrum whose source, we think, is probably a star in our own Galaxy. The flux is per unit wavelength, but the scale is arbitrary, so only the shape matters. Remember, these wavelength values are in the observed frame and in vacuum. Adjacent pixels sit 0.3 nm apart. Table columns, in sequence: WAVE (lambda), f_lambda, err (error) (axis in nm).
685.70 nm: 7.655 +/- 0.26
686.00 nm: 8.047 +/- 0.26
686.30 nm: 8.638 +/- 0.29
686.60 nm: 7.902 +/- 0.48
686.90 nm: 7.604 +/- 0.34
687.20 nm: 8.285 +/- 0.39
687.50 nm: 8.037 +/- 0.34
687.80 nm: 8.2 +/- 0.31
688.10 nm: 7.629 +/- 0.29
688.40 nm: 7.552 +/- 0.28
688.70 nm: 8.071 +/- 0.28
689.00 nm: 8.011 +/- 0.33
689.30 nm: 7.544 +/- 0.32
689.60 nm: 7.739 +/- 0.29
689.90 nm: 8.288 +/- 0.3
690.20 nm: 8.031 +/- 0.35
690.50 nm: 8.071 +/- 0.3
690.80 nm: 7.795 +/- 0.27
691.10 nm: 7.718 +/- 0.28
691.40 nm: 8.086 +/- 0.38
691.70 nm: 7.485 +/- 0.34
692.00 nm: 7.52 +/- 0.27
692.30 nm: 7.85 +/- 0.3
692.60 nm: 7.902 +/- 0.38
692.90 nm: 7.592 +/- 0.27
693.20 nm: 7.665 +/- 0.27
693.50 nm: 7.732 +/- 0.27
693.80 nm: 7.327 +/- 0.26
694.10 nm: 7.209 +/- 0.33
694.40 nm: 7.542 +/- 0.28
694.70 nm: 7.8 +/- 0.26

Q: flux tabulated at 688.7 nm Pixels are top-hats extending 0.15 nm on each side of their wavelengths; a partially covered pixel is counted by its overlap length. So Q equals 8.071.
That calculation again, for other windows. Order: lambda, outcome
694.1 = 7.209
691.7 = 7.485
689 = 8.011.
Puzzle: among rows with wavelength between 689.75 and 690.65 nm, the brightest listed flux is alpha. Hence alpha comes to 8.288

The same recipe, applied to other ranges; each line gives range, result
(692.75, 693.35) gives 7.665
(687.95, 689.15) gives 8.071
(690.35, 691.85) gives 8.086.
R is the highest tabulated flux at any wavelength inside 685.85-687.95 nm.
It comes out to 8.638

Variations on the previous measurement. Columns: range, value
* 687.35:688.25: 8.2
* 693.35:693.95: 7.732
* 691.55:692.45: 7.85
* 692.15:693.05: 7.902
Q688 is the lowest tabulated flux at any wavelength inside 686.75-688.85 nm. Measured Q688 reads 7.552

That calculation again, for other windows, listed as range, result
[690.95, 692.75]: 7.485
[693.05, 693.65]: 7.665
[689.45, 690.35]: 7.739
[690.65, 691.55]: 7.718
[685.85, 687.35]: 7.604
